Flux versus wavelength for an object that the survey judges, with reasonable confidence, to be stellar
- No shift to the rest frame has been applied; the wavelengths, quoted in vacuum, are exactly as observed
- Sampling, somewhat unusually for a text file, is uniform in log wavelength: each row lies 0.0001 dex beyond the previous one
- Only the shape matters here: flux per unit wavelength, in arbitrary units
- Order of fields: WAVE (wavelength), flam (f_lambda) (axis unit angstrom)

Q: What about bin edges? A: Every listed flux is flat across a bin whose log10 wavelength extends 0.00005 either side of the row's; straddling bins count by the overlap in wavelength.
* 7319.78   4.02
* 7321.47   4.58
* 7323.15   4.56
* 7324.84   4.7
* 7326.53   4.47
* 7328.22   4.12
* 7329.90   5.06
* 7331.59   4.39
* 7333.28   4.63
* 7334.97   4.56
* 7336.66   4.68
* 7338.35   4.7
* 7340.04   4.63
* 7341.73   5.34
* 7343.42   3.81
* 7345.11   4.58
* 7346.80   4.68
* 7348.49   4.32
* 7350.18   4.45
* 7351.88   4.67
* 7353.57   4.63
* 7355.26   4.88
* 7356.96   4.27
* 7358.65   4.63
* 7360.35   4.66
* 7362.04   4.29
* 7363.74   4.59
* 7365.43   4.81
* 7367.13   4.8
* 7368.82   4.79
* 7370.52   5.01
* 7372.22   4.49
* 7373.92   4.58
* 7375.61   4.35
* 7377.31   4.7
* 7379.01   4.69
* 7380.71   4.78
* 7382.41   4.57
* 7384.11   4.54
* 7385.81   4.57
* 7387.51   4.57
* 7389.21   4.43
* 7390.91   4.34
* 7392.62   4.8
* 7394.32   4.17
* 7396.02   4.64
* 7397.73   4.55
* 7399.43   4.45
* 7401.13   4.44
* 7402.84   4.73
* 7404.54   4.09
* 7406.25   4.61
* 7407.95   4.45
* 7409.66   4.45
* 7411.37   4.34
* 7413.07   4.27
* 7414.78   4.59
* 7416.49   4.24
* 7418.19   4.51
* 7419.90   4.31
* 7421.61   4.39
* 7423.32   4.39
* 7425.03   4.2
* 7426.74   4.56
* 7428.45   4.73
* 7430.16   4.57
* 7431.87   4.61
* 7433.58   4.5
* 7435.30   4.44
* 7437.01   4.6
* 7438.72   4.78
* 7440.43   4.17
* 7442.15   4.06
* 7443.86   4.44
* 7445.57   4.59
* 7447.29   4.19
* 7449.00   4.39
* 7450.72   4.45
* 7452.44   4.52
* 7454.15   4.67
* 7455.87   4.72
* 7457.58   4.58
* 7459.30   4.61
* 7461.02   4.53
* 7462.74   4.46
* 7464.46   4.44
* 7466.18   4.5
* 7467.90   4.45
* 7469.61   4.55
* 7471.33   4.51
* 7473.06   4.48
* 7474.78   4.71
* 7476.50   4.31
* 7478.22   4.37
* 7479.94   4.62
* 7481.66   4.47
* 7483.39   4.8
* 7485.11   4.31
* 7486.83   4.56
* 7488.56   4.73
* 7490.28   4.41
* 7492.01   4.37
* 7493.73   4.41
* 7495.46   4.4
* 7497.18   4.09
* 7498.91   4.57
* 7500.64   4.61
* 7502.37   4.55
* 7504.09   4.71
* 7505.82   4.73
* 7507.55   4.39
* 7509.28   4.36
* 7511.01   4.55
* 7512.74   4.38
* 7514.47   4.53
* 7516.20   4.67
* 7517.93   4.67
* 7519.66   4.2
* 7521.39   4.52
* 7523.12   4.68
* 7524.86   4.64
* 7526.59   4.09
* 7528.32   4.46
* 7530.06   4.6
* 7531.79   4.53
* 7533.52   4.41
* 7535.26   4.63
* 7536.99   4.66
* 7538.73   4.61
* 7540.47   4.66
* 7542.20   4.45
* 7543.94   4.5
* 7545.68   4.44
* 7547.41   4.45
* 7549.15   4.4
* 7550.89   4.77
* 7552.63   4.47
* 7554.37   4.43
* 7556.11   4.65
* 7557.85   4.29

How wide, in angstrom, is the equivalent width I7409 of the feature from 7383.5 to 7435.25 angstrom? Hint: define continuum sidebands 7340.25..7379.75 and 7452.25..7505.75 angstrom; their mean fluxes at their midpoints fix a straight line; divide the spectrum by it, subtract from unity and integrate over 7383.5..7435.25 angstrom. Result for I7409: 1.2 angstrom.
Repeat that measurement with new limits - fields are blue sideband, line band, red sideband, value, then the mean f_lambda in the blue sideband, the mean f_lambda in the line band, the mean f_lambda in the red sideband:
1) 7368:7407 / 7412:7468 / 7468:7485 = 0.9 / 4.56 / 4.47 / 4.52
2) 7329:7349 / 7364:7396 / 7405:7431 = -0.6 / 4.62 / 4.61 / 4.44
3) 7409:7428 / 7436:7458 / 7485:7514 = -0.2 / 4.39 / 4.47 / 4.48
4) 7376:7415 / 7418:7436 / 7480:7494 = 0.2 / 4.51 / 4.47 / 4.52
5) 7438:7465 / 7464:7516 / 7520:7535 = -0.2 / 4.47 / 4.5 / 4.49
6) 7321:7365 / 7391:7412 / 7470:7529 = 0.3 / 4.57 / 4.47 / 4.5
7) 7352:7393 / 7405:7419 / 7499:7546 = 0.5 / 4.61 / 4.42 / 4.53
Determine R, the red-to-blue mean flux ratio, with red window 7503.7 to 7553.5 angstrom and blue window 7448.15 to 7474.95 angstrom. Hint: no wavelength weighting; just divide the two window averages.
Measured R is 1.00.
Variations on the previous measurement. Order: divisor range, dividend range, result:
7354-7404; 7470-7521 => 0.98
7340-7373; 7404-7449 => 0.96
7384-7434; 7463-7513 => 1.01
